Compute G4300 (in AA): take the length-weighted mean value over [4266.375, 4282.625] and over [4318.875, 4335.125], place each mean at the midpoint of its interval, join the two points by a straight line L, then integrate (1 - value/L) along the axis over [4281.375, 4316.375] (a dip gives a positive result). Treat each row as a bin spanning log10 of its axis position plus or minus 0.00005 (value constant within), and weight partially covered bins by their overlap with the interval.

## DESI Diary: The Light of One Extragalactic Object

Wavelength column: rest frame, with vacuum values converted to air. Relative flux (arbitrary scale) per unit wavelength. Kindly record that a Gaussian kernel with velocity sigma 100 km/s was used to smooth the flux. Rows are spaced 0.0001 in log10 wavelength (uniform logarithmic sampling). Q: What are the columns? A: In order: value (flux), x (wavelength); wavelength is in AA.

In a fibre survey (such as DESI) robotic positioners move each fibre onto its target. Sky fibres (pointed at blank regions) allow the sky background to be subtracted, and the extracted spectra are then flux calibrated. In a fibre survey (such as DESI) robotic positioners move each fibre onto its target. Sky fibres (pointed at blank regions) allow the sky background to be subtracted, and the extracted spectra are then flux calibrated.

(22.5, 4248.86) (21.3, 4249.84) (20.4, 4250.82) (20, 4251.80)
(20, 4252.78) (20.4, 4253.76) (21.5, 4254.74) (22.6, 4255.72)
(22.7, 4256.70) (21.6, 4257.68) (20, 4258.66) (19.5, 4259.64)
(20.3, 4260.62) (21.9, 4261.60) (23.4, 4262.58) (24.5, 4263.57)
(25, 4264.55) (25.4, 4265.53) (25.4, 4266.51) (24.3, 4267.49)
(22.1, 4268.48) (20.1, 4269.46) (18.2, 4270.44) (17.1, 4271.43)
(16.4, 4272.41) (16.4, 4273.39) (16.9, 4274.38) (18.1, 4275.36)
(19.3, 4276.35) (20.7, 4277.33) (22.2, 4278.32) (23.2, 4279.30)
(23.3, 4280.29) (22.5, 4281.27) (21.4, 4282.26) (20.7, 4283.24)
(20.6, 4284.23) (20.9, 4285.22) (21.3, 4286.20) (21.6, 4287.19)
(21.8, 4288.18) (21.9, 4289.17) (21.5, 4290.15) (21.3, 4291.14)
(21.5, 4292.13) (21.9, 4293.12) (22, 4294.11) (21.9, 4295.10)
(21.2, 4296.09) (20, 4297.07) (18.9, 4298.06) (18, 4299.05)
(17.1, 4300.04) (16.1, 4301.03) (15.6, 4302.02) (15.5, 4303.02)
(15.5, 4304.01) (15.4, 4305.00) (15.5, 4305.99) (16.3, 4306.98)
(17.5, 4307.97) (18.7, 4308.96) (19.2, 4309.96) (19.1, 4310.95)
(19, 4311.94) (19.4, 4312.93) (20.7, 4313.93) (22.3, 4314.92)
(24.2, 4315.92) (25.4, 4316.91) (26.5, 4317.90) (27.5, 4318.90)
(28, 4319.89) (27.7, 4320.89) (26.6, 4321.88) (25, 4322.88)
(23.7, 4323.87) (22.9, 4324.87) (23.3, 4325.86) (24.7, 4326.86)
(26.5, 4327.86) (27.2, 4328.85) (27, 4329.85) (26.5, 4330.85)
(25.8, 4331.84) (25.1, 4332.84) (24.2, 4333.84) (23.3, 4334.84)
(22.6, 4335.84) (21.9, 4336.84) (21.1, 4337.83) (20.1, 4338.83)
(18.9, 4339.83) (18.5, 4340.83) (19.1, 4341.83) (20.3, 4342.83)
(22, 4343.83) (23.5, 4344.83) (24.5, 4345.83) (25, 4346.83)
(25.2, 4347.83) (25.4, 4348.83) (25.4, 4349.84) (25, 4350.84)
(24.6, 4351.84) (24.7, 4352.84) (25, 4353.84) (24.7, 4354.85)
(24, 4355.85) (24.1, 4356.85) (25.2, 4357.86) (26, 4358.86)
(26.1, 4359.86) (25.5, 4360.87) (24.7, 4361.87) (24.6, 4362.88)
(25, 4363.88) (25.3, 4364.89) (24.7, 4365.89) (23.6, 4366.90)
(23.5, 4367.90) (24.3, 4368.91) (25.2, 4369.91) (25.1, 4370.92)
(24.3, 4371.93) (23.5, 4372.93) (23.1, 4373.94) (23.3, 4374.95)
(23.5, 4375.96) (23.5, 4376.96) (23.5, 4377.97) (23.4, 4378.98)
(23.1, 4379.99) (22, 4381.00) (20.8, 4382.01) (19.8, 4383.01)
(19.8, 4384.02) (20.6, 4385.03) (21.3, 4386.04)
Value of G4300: 4.71 AA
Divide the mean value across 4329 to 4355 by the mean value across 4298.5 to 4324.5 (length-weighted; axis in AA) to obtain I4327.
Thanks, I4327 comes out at 1.14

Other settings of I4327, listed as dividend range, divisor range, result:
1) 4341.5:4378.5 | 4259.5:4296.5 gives 1.14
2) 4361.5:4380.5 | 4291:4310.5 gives 1.31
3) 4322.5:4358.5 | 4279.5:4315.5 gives 1.21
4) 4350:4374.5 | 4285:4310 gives 1.29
